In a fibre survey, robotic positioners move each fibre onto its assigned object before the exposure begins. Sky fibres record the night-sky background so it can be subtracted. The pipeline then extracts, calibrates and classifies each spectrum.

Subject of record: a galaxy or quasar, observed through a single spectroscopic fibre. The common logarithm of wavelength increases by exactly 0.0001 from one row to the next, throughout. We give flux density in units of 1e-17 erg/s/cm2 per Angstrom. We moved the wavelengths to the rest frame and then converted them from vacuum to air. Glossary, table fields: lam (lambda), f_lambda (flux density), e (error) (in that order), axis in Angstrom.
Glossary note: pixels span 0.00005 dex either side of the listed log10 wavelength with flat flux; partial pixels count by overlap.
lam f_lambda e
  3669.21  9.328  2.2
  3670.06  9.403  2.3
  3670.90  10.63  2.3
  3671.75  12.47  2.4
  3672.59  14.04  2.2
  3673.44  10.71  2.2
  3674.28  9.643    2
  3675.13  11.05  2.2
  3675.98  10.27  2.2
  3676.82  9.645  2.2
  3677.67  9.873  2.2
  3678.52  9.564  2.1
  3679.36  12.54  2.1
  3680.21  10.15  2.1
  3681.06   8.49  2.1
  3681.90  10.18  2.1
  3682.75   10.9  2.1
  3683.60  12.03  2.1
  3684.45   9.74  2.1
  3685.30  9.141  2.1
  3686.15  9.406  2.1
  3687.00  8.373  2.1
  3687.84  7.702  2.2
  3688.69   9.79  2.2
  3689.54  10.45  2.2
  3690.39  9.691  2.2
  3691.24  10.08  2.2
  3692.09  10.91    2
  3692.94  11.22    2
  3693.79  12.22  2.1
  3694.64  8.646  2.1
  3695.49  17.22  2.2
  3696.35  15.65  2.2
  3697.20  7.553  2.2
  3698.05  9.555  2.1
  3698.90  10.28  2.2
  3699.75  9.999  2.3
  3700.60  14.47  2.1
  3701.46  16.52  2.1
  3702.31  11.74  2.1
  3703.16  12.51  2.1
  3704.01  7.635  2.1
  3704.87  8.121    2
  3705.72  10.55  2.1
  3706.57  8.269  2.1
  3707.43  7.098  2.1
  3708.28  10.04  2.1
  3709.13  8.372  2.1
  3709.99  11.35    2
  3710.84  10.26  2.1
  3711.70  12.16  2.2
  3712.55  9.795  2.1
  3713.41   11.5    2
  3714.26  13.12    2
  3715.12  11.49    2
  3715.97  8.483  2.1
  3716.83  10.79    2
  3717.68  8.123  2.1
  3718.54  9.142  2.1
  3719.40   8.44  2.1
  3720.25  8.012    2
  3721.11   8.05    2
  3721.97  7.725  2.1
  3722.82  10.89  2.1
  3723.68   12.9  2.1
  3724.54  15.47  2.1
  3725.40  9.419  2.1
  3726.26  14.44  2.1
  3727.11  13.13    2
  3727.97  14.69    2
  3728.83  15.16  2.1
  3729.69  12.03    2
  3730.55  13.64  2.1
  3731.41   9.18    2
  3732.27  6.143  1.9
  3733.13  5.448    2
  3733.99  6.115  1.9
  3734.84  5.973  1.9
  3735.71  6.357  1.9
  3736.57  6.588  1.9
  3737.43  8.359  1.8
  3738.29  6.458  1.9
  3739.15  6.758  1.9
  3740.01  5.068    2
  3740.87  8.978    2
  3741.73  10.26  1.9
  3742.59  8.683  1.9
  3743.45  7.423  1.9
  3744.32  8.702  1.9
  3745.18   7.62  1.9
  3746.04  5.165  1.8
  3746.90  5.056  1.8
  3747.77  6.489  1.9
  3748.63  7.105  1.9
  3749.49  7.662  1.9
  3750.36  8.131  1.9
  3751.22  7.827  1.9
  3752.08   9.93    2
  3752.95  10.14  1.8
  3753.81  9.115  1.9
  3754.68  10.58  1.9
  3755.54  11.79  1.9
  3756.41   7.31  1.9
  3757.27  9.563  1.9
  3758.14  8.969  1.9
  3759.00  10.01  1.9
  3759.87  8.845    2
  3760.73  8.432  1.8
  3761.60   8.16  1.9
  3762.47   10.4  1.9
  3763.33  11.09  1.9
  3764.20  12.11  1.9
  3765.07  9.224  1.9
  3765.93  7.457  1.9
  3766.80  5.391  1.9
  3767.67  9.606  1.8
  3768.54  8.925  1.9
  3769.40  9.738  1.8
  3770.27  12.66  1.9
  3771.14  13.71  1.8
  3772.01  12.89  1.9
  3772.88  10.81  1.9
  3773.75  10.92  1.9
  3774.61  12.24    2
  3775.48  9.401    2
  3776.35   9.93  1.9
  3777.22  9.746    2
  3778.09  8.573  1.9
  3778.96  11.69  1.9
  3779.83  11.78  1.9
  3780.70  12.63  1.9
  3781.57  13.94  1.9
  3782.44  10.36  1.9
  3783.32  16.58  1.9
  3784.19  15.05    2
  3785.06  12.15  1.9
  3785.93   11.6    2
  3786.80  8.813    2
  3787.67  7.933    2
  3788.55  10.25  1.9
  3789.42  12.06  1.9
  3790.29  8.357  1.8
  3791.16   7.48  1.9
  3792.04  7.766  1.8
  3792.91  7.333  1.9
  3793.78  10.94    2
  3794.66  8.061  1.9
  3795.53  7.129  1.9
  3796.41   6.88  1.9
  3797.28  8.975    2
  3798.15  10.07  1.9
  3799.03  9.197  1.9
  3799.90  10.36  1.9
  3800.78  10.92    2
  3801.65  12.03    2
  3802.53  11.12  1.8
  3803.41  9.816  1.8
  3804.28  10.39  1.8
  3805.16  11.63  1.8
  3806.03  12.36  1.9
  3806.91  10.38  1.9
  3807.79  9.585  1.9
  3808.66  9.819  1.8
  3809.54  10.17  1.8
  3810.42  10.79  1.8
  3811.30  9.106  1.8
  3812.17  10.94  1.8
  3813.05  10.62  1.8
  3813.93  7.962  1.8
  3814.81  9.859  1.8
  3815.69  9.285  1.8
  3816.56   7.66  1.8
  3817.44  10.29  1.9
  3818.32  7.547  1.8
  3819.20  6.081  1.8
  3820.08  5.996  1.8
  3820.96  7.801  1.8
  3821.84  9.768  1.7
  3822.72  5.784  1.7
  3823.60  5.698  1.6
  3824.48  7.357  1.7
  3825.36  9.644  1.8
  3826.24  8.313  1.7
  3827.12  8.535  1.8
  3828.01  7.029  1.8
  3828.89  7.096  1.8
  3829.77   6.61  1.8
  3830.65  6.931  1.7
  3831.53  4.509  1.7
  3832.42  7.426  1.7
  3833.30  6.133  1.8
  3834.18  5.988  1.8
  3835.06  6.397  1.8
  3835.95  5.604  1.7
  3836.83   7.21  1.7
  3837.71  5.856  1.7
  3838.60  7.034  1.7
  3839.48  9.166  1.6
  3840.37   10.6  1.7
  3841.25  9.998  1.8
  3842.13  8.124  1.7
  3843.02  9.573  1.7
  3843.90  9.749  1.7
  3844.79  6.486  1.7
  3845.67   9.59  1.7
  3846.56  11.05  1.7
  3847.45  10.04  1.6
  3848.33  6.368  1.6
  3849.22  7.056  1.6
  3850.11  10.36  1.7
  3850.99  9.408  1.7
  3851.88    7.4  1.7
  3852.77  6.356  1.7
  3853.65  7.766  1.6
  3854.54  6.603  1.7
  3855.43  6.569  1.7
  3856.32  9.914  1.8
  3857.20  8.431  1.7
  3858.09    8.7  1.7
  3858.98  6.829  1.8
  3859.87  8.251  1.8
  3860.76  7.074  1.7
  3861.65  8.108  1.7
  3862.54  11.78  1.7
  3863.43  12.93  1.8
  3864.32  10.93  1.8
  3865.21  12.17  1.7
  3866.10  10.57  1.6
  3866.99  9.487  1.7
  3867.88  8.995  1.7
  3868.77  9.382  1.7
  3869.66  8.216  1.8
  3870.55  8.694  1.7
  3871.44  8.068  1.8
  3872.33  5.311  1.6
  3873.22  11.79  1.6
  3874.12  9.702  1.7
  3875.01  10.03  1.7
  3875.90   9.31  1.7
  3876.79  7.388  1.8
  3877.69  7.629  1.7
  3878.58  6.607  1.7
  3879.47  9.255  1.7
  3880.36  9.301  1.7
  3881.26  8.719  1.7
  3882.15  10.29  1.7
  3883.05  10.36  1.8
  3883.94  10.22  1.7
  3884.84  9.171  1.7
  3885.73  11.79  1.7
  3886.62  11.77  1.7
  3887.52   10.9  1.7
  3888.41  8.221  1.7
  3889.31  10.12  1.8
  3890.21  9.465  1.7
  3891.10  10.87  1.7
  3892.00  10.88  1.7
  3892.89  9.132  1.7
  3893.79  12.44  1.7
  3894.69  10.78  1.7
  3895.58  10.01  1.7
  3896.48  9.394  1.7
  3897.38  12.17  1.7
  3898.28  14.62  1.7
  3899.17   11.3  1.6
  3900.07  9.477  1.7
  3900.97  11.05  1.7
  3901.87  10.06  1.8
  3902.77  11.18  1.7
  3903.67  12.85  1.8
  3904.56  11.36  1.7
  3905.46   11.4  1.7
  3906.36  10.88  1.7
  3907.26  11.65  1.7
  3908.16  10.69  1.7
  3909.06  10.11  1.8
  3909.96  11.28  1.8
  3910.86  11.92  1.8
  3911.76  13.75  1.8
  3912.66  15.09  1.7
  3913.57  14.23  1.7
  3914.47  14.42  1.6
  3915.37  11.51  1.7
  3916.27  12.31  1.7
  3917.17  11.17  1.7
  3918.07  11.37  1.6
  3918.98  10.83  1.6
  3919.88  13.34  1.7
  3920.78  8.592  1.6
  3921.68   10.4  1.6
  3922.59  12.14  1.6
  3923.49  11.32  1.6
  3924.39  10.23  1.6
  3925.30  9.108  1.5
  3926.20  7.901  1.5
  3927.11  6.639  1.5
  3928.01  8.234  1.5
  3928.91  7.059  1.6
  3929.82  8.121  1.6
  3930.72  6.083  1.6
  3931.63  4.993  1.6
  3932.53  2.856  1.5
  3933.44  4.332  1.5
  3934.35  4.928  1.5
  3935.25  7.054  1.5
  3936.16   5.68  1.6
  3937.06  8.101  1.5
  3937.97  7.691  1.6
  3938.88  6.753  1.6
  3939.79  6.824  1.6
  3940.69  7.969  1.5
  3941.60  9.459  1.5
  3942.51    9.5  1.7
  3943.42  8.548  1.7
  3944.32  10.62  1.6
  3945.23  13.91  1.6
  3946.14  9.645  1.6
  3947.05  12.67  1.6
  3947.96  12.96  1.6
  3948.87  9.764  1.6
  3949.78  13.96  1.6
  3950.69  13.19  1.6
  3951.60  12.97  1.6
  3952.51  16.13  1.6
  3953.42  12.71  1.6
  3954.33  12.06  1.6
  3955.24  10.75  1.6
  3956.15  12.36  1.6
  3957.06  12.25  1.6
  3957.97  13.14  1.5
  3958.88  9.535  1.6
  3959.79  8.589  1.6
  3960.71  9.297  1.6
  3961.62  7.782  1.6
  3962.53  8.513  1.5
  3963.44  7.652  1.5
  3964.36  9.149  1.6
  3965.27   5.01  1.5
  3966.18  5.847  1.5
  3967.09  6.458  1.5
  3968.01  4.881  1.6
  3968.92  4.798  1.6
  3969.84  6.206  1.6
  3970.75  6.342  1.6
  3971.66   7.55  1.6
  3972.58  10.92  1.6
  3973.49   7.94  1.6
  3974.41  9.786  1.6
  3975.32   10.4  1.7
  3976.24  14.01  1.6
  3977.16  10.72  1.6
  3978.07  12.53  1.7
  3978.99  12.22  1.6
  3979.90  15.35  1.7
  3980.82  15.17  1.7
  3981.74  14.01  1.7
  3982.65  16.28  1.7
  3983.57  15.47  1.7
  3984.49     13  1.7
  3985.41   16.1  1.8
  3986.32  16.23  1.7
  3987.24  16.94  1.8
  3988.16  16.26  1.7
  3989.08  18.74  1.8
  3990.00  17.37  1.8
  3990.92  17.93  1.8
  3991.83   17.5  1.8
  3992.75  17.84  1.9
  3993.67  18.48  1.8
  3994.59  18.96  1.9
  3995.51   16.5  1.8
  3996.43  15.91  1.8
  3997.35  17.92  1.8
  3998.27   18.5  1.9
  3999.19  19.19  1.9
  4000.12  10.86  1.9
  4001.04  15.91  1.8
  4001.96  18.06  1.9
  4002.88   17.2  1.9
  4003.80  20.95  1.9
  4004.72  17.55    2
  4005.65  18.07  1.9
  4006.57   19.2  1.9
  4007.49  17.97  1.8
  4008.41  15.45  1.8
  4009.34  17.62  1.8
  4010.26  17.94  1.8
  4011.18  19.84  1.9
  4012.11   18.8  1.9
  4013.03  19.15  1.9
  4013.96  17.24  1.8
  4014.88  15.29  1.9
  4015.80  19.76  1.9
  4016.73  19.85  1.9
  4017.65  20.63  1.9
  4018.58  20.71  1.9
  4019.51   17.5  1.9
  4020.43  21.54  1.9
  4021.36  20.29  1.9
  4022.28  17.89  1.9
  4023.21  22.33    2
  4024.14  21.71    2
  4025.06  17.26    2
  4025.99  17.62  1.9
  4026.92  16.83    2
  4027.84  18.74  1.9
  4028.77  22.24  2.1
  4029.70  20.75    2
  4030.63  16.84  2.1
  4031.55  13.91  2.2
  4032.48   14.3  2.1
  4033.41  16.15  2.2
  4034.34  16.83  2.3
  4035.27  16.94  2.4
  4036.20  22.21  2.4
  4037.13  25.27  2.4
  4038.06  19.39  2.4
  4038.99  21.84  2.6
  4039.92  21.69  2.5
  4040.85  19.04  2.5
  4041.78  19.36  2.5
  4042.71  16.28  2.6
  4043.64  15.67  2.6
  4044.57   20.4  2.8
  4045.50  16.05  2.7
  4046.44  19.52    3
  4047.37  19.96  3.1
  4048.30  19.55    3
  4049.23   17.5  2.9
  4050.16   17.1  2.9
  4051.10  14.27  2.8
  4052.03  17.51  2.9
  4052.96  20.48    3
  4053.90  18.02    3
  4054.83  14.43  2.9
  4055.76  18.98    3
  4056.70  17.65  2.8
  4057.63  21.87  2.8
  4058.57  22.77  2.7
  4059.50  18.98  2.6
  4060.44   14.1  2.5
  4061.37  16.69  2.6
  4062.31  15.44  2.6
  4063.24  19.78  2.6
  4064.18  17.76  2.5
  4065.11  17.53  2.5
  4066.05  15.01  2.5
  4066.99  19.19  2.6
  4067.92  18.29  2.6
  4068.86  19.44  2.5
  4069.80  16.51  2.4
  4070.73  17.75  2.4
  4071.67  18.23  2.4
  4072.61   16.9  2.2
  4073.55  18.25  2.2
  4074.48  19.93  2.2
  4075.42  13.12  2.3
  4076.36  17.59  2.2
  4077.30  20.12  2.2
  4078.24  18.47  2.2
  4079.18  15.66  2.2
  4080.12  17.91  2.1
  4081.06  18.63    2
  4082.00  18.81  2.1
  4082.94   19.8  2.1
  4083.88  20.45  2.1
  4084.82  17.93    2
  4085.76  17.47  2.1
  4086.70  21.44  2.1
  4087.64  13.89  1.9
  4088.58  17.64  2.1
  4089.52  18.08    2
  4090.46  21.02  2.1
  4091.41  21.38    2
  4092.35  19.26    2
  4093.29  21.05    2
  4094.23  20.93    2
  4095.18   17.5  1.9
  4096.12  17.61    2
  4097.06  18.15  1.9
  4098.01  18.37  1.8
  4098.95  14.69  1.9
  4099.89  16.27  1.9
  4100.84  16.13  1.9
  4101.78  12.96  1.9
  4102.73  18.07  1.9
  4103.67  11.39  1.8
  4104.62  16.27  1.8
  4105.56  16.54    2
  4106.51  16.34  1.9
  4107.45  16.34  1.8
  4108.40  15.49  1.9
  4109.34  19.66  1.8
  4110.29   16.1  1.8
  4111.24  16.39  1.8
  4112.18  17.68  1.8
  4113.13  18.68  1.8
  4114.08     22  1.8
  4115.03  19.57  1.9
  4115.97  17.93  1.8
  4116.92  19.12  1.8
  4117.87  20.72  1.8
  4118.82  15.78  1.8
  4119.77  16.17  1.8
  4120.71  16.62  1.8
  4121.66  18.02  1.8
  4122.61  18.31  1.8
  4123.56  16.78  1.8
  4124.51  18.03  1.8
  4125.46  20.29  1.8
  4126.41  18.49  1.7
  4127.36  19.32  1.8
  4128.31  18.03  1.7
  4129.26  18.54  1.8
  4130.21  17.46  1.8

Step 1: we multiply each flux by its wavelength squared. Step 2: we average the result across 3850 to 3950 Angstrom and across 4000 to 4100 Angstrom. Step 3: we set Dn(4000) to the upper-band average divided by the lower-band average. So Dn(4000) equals 2.04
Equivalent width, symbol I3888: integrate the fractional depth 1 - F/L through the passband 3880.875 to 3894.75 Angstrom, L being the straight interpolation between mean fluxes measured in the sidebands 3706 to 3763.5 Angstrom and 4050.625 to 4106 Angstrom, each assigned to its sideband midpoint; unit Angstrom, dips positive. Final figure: 2.9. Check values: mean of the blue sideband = 9.24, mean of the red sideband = 17.8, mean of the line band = 10.3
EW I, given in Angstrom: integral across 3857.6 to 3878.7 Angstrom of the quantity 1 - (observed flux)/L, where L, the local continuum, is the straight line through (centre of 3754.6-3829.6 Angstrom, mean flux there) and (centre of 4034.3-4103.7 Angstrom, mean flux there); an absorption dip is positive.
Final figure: 5.12 Angstrom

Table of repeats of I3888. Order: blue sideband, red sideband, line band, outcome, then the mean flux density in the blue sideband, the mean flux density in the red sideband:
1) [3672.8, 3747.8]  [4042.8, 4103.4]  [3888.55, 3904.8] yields 3.64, 9.9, 18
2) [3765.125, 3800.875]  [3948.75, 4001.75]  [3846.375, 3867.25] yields 4.26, 10.2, 12.7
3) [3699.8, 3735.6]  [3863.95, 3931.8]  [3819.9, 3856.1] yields 9.13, 10.4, 10.3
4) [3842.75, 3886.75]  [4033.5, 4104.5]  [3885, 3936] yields 3.25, 9.01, 18.1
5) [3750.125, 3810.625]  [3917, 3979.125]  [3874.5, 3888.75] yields 0.27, 10.1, 9.29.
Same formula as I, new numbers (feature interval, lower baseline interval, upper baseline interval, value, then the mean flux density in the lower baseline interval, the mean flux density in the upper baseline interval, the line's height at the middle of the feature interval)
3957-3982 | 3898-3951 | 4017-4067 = 7.4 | 10.1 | 18.6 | 13.3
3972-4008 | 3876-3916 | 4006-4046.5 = 1.9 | 10.8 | 18.8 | 16.5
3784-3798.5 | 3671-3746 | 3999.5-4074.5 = 3.3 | 10.1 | 18.3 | 12.2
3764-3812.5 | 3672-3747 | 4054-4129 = 5.3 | 9.98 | 17.9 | 11.6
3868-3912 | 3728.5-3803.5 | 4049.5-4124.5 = 8.6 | 9.43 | 17.8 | 12.7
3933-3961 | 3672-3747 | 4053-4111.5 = 9.1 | 9.98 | 17.7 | 14.9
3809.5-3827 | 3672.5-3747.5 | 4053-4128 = 5.3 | 9.93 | 17.9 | 12.2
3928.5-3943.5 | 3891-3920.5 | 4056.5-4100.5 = 7.0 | 11.6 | 18.2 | 12.8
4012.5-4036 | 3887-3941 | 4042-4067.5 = -3.5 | 9.92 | 17.9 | 16.2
